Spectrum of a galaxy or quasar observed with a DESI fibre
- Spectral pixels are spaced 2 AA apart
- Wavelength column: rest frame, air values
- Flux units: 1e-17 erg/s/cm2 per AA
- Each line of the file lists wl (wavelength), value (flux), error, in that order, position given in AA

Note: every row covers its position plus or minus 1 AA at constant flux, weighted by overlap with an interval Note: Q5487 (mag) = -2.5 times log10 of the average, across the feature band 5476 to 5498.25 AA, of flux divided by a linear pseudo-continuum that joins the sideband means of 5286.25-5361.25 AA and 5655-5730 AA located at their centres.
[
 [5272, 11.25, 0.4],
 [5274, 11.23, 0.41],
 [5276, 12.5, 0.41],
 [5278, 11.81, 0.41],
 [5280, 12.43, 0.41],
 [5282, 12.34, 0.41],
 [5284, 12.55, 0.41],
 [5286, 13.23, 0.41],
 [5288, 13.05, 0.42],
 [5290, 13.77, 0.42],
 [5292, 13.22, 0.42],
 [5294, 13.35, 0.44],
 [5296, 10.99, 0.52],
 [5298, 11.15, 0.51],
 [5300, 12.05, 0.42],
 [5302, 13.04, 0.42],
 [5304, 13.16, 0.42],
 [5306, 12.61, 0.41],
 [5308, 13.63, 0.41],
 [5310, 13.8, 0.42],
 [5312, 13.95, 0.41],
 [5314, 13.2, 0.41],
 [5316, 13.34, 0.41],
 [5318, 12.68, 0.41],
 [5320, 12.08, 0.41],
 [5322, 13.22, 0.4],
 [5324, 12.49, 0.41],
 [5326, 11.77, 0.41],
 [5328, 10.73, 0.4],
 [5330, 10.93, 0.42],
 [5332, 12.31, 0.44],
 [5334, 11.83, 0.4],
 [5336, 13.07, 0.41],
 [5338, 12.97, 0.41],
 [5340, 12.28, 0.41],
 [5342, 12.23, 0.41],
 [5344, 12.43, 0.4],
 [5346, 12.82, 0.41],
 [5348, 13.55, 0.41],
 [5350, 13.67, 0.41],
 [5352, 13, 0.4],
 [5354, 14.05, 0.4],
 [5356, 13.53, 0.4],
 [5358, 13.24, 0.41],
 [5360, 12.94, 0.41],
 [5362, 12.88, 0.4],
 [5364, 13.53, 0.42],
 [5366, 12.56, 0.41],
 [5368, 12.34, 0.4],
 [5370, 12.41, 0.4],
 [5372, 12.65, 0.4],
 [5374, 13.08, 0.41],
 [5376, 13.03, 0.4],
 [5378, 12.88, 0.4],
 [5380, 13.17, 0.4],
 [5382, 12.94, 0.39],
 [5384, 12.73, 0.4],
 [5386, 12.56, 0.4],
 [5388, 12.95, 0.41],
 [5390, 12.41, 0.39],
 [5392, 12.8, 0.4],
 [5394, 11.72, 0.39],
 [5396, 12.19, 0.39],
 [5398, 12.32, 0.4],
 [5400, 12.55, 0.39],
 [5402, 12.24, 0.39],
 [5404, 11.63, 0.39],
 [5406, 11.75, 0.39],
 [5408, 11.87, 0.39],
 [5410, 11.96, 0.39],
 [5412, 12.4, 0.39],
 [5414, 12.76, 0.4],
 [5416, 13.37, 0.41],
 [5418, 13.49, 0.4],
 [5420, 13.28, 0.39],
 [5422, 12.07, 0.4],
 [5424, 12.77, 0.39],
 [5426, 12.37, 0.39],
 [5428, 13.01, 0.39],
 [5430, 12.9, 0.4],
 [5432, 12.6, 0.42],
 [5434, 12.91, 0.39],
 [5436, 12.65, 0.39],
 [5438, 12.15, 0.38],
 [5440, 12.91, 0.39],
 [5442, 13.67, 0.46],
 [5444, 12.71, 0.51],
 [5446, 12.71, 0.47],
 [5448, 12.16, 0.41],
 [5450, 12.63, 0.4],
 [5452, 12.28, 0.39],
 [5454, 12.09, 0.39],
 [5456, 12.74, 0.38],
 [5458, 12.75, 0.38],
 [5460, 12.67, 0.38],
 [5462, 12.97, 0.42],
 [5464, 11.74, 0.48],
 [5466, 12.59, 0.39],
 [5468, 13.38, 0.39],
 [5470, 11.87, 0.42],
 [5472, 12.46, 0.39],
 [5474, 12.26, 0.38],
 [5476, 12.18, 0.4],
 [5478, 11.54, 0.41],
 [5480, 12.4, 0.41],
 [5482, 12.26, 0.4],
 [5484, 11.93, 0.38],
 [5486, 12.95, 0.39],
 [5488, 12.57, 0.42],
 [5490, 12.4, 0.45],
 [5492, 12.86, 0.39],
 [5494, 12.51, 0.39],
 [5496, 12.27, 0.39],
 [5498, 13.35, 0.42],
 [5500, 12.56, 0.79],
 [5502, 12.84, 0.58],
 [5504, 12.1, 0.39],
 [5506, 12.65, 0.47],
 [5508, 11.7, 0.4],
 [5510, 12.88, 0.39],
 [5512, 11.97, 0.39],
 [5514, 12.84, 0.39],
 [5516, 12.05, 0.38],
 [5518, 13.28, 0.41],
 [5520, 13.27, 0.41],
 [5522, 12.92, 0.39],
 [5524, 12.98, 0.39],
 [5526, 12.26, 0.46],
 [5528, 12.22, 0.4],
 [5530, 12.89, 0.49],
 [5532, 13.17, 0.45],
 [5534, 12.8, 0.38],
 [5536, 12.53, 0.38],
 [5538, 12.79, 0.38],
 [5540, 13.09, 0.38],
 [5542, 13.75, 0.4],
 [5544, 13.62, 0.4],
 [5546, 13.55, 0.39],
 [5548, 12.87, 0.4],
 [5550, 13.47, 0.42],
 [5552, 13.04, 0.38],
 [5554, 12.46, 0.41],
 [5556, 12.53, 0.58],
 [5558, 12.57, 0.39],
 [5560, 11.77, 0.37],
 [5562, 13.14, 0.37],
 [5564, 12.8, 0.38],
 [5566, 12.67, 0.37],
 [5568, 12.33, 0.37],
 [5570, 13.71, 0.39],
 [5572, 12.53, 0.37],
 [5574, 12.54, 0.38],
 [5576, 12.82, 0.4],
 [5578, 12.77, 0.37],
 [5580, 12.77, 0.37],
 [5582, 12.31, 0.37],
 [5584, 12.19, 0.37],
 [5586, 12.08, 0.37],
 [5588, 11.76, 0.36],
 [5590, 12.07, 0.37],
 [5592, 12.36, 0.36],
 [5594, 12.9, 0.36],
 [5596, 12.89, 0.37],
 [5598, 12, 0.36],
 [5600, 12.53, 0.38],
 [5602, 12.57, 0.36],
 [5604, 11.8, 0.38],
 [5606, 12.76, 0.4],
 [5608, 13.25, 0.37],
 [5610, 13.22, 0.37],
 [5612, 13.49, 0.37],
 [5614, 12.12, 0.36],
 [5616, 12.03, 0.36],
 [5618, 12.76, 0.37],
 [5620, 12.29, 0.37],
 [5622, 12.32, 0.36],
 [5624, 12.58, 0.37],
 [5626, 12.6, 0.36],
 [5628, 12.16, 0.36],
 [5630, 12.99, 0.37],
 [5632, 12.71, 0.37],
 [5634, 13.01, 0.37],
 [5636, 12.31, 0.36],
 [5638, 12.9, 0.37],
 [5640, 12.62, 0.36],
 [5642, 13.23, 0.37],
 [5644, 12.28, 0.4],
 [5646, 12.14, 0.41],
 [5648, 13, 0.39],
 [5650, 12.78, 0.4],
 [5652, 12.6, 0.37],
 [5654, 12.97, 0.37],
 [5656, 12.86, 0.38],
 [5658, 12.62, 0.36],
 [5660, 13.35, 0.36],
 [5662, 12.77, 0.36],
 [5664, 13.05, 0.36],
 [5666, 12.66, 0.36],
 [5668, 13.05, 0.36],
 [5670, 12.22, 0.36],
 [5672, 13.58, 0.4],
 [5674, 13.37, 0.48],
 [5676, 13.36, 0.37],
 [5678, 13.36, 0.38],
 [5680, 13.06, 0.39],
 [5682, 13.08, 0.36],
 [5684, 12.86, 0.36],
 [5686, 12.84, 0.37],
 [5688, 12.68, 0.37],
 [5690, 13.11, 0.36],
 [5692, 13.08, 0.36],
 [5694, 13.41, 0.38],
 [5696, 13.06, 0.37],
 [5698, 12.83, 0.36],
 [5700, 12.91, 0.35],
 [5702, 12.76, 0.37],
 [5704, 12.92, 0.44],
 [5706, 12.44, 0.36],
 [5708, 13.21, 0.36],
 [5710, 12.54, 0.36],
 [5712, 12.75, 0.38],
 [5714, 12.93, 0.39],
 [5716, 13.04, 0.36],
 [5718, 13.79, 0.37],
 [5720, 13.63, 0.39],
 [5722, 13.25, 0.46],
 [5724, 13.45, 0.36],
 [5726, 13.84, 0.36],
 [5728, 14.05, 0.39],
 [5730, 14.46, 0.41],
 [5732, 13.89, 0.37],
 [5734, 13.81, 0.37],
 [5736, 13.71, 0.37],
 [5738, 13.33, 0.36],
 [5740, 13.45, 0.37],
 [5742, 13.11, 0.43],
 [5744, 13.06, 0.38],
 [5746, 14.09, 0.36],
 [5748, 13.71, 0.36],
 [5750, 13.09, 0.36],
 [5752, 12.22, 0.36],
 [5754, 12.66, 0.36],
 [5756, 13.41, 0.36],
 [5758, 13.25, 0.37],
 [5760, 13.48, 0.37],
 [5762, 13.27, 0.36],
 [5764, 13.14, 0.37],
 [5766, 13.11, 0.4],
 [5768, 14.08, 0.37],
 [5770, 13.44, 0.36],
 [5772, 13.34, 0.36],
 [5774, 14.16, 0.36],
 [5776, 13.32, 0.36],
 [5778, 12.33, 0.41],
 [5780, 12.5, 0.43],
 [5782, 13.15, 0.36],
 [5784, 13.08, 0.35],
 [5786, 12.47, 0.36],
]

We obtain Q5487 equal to 0.04 mag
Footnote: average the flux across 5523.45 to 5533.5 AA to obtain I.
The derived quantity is 12.7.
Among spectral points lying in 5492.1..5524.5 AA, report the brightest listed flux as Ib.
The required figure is 13.35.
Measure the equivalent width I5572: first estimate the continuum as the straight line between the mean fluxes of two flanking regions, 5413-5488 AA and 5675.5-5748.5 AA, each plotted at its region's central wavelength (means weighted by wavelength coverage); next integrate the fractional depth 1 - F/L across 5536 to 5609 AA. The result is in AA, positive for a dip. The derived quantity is 1.2 AA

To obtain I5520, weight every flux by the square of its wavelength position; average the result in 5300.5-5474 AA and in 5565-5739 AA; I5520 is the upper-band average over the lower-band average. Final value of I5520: 1.1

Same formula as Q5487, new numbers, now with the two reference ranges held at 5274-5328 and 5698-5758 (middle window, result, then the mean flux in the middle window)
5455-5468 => 0.02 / 12.6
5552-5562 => 0.05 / 12.5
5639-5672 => 0.03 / 12.8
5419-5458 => 0.02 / 12.7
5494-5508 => 0.03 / 12.6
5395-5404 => 0.05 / 12.2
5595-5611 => 0.04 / 12.6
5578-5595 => 0.06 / 12.3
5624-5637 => 0.04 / 12.6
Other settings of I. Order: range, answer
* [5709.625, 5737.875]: 13.5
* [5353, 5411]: 12.7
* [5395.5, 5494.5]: 12.5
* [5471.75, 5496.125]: 12.4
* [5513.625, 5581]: 12.8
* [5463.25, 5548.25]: 12.6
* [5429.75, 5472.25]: 12.6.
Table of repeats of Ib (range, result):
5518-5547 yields 13.75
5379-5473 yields 13.67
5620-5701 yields 13.58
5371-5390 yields 13.17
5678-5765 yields 14.46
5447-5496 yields 13.38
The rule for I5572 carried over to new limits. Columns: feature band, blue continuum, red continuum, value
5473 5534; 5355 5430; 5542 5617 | 0.6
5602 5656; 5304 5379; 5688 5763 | 2.0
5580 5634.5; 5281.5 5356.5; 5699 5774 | 2.6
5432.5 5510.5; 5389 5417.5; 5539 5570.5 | 0.5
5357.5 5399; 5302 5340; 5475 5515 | -0.5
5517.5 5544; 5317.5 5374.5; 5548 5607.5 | -0.7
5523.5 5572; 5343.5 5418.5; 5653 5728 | 0.2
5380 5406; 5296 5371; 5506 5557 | 0.7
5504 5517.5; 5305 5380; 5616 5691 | 0.5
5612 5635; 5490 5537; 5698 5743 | 0.8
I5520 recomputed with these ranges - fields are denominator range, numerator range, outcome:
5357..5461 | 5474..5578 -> 1.05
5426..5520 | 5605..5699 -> 1.09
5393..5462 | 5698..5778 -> 1.19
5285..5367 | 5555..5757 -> 1.14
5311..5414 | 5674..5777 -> 1.20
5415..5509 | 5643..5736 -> 1.13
